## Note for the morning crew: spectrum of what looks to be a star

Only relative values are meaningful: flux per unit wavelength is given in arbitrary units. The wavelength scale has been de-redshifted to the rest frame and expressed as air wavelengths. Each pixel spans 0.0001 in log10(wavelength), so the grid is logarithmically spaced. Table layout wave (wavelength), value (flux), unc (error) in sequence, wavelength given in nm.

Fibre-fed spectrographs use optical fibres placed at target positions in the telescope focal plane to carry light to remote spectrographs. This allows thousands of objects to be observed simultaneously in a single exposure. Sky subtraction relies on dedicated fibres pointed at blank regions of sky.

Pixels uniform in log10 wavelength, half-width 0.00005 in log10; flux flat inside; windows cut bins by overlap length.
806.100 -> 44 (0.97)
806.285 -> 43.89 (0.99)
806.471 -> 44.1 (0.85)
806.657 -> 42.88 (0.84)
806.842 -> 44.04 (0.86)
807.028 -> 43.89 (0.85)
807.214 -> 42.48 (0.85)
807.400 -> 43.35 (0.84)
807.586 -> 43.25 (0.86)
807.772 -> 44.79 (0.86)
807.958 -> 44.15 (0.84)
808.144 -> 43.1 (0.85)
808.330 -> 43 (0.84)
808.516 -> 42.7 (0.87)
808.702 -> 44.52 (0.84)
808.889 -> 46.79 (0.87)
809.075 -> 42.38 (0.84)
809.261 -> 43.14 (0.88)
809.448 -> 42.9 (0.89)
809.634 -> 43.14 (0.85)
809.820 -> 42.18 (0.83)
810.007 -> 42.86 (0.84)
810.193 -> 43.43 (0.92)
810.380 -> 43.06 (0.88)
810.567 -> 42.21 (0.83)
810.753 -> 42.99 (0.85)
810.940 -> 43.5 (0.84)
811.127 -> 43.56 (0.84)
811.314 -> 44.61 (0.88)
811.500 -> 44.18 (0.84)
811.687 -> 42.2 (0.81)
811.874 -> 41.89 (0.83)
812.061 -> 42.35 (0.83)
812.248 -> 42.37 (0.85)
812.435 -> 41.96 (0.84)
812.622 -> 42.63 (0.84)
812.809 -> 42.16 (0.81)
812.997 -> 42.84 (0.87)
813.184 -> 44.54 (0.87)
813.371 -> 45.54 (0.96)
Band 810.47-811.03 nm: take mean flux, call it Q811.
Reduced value 42.9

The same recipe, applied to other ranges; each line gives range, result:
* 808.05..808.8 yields 43.3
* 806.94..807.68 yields 43.2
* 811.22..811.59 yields 44.5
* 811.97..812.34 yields 42.4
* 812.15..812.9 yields 42.3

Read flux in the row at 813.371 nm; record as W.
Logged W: 45.54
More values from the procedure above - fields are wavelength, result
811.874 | 41.89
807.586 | 43.25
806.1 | 44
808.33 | 43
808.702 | 44.52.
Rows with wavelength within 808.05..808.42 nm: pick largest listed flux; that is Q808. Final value 43.1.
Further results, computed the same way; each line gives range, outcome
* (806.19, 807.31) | 44.1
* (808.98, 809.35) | 43.14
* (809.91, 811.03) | 43.5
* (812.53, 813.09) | 42.84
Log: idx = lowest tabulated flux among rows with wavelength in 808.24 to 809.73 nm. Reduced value 42.38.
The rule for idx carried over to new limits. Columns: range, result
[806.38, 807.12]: 42.88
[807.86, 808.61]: 42.7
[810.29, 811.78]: 42.2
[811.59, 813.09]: 41.89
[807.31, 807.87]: 43.25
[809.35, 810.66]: 42.18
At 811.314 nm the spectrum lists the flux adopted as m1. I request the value 44.61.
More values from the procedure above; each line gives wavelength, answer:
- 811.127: 43.56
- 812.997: 42.84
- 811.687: 42.2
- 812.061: 42.35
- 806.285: 43.89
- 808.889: 46.79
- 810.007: 42.86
